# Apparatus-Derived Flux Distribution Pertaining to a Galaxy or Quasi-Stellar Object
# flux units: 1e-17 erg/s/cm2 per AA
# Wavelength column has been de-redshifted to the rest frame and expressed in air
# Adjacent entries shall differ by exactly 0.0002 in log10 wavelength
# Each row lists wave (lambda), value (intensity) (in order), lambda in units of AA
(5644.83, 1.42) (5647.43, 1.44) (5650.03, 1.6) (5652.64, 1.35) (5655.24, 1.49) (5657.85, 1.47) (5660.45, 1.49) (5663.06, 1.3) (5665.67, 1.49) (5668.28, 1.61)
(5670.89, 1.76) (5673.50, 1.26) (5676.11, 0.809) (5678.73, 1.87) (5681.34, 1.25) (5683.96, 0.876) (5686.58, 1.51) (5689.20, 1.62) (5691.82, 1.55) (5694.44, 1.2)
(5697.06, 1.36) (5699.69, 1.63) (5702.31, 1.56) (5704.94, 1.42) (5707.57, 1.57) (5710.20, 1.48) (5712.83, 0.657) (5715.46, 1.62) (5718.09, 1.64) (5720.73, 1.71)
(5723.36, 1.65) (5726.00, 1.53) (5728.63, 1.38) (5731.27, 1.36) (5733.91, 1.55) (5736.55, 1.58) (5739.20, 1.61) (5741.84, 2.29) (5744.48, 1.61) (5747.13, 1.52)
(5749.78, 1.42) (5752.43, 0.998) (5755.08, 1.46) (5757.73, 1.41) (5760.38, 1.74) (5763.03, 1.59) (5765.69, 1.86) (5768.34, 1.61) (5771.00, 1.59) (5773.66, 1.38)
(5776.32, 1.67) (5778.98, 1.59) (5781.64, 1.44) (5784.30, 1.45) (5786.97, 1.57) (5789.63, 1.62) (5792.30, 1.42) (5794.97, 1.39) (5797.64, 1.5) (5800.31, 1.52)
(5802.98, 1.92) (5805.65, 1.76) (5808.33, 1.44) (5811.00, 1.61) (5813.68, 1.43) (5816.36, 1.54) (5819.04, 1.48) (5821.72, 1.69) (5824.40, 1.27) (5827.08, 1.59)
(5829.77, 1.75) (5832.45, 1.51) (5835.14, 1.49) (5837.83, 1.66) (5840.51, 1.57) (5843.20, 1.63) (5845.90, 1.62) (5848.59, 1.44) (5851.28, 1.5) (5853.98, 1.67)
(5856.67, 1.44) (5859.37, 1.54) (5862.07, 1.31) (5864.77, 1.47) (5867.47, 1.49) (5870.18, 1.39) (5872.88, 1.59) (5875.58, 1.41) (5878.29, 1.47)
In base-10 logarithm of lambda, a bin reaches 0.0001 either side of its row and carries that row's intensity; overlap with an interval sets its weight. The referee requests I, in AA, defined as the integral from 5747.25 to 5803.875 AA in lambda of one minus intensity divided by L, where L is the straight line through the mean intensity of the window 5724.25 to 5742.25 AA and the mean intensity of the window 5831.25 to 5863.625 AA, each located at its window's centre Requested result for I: 1.26 AA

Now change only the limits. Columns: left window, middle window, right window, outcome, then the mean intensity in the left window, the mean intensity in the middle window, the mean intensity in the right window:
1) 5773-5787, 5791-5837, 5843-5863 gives -1.0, 1.52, 1.55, 1.52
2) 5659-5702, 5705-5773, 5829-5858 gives -2.9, 1.42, 1.53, 1.57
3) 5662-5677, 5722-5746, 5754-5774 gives -1.4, 1.39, 1.62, 1.59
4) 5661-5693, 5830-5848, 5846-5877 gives -1.3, 1.41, 1.58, 1.48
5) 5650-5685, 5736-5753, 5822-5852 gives -1.5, 1.4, 1.6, 1.55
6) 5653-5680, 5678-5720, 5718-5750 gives 2.8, 1.45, 1.42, 1.61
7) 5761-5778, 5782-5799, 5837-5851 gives 1.3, 1.62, 1.49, 1.58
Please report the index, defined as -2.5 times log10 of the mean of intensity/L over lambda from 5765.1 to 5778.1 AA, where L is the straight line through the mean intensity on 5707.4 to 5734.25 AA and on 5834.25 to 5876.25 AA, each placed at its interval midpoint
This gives -0.09 mag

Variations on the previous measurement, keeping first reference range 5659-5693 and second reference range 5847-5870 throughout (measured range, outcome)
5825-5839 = -0.079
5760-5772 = -0.160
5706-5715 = 0.120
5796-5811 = -0.114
